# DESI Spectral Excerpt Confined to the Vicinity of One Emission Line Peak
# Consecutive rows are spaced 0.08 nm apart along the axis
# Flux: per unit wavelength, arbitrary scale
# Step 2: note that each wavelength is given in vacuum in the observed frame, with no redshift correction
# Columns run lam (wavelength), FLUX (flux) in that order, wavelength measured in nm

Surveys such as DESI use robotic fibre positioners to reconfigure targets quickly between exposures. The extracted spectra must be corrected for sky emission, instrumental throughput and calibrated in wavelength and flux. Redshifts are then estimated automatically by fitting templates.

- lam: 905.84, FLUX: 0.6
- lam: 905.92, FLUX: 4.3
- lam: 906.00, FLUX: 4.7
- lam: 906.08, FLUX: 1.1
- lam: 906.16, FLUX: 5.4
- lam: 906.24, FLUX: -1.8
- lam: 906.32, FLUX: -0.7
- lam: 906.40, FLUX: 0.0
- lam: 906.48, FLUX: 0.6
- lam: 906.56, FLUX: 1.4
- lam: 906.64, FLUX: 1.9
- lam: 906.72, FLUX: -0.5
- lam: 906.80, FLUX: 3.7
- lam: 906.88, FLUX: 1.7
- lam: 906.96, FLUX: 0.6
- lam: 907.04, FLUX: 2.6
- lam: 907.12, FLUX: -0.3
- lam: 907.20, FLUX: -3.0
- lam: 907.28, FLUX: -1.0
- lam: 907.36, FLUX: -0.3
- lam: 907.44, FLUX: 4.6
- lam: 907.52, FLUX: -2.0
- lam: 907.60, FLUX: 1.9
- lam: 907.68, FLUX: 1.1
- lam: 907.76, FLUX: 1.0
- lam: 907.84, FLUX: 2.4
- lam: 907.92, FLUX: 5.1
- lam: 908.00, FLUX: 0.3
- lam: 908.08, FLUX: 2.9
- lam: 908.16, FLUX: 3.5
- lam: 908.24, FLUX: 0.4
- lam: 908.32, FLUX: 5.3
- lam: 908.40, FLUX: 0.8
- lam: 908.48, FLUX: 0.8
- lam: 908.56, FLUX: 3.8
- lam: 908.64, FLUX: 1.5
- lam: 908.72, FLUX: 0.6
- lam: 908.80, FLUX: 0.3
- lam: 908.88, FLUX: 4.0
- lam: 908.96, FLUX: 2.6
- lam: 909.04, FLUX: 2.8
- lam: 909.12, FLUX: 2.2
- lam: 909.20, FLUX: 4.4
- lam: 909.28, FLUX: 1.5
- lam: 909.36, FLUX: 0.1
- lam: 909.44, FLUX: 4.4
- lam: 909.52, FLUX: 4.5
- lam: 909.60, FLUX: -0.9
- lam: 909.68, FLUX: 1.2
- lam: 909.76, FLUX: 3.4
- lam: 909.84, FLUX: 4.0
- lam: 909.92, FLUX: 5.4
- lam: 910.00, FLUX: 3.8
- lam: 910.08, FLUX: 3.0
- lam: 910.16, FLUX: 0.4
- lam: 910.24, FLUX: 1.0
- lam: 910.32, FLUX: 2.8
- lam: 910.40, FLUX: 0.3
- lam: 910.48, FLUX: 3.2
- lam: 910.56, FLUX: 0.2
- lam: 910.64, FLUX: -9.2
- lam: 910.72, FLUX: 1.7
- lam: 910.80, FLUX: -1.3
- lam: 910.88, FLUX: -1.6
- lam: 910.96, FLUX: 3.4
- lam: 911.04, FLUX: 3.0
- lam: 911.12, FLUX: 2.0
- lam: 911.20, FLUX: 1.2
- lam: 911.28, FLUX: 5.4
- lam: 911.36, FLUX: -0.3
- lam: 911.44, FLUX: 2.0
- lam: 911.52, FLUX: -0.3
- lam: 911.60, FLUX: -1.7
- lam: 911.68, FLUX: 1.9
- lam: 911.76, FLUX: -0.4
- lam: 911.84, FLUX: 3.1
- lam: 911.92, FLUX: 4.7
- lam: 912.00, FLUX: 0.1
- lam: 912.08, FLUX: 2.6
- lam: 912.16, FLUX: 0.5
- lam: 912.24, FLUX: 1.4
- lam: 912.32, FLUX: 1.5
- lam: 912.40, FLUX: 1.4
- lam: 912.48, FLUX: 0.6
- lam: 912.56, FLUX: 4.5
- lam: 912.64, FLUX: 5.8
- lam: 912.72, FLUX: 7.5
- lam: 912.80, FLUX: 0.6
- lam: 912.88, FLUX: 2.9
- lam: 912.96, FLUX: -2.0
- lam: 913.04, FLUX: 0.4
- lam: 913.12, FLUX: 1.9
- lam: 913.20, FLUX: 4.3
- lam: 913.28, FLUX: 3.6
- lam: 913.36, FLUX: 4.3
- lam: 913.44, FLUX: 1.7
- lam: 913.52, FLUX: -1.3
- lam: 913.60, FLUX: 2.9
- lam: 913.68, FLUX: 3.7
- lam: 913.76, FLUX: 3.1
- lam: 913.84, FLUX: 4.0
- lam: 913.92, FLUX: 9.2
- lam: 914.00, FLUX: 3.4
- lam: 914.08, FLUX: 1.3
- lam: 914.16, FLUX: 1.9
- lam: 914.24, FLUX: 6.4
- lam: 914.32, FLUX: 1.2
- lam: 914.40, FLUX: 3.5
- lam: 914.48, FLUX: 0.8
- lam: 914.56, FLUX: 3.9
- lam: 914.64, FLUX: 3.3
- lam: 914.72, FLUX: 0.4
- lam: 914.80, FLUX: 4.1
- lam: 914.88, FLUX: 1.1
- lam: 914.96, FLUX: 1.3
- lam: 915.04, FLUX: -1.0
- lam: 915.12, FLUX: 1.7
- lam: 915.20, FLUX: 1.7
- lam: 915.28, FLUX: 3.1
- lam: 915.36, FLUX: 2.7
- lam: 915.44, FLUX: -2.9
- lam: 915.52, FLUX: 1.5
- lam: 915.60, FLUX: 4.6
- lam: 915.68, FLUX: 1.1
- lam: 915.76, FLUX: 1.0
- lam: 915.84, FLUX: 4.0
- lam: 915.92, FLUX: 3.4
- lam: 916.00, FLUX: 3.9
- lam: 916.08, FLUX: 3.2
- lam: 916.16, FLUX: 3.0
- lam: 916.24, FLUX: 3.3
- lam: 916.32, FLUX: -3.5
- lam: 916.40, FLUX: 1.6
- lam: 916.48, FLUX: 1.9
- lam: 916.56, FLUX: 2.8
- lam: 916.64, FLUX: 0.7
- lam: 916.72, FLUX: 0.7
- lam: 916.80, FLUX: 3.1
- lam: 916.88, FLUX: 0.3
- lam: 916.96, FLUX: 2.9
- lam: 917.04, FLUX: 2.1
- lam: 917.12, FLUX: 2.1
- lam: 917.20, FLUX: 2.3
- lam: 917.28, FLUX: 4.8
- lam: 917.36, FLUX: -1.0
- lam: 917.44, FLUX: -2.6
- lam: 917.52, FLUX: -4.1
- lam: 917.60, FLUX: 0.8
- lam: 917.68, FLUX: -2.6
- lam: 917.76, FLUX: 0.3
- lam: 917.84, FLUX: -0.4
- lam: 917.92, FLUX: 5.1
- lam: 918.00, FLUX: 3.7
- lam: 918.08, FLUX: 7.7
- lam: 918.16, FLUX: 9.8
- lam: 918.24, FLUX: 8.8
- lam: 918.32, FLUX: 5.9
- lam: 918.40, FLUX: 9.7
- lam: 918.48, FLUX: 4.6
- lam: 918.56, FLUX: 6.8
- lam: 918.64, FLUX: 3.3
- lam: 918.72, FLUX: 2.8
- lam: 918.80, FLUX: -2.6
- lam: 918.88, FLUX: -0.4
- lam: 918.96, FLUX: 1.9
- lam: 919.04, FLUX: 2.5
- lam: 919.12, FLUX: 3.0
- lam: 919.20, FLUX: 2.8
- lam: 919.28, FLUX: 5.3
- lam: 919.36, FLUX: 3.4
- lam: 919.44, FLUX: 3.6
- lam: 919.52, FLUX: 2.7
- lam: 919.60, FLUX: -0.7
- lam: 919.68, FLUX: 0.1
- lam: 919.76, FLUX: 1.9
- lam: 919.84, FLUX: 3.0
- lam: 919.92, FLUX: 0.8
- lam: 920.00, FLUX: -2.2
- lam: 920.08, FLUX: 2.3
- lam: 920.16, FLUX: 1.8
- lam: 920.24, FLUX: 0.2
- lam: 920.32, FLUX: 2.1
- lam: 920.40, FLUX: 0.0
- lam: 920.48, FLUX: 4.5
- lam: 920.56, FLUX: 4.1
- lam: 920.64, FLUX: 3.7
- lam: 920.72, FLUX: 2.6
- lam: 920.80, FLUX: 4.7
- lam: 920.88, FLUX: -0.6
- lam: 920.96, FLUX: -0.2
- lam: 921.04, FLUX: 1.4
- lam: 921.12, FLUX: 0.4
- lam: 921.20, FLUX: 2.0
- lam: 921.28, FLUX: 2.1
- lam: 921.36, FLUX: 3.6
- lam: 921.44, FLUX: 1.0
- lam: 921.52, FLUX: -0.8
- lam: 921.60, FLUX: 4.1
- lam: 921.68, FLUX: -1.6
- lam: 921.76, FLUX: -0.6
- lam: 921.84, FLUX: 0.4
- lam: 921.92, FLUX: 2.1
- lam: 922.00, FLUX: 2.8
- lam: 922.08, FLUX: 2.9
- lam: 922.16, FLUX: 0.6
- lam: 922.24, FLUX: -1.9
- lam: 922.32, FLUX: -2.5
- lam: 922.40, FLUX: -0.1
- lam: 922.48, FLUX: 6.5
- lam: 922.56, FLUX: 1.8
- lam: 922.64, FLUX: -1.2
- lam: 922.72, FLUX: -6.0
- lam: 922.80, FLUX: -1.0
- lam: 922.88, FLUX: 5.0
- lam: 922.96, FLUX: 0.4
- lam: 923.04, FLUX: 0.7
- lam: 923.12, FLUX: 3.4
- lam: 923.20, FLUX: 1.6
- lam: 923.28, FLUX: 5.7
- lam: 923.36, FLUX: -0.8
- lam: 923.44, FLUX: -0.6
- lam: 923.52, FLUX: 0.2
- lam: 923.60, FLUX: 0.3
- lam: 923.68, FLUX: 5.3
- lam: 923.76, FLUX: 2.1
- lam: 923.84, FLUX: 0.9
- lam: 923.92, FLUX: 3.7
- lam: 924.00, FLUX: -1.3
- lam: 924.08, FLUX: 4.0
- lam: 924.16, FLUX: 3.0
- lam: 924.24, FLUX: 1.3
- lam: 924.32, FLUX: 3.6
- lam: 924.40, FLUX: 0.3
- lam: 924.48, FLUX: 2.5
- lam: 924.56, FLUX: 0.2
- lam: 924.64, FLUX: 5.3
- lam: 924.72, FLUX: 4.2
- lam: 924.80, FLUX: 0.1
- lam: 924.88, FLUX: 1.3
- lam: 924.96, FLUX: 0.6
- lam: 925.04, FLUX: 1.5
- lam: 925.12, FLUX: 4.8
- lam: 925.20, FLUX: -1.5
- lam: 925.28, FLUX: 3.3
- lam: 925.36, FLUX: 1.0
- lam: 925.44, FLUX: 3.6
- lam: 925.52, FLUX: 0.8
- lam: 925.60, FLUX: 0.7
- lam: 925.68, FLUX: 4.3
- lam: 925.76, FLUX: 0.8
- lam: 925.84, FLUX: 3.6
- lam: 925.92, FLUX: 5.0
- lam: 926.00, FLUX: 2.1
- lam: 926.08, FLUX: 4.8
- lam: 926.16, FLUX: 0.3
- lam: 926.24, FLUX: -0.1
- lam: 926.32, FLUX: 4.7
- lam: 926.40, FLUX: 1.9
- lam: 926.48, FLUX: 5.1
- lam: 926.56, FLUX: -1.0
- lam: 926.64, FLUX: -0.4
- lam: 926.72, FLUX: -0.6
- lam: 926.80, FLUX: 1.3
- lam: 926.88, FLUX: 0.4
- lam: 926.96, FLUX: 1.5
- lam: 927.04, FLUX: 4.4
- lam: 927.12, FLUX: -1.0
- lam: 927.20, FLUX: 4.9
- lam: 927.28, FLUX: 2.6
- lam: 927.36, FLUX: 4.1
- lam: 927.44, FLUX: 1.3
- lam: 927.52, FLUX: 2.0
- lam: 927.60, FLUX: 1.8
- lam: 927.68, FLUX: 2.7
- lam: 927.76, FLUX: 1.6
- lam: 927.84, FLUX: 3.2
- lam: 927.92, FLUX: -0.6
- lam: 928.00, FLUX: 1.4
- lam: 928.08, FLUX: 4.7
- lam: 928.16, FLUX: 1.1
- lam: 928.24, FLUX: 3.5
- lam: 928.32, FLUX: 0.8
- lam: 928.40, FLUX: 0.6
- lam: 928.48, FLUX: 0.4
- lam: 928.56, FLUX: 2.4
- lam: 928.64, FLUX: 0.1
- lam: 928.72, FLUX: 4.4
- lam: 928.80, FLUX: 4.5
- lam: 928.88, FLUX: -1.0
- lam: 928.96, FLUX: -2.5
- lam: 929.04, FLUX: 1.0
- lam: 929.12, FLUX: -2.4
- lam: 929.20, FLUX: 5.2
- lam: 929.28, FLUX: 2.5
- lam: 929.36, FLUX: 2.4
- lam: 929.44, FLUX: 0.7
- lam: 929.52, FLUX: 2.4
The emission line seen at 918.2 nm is H-gamma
